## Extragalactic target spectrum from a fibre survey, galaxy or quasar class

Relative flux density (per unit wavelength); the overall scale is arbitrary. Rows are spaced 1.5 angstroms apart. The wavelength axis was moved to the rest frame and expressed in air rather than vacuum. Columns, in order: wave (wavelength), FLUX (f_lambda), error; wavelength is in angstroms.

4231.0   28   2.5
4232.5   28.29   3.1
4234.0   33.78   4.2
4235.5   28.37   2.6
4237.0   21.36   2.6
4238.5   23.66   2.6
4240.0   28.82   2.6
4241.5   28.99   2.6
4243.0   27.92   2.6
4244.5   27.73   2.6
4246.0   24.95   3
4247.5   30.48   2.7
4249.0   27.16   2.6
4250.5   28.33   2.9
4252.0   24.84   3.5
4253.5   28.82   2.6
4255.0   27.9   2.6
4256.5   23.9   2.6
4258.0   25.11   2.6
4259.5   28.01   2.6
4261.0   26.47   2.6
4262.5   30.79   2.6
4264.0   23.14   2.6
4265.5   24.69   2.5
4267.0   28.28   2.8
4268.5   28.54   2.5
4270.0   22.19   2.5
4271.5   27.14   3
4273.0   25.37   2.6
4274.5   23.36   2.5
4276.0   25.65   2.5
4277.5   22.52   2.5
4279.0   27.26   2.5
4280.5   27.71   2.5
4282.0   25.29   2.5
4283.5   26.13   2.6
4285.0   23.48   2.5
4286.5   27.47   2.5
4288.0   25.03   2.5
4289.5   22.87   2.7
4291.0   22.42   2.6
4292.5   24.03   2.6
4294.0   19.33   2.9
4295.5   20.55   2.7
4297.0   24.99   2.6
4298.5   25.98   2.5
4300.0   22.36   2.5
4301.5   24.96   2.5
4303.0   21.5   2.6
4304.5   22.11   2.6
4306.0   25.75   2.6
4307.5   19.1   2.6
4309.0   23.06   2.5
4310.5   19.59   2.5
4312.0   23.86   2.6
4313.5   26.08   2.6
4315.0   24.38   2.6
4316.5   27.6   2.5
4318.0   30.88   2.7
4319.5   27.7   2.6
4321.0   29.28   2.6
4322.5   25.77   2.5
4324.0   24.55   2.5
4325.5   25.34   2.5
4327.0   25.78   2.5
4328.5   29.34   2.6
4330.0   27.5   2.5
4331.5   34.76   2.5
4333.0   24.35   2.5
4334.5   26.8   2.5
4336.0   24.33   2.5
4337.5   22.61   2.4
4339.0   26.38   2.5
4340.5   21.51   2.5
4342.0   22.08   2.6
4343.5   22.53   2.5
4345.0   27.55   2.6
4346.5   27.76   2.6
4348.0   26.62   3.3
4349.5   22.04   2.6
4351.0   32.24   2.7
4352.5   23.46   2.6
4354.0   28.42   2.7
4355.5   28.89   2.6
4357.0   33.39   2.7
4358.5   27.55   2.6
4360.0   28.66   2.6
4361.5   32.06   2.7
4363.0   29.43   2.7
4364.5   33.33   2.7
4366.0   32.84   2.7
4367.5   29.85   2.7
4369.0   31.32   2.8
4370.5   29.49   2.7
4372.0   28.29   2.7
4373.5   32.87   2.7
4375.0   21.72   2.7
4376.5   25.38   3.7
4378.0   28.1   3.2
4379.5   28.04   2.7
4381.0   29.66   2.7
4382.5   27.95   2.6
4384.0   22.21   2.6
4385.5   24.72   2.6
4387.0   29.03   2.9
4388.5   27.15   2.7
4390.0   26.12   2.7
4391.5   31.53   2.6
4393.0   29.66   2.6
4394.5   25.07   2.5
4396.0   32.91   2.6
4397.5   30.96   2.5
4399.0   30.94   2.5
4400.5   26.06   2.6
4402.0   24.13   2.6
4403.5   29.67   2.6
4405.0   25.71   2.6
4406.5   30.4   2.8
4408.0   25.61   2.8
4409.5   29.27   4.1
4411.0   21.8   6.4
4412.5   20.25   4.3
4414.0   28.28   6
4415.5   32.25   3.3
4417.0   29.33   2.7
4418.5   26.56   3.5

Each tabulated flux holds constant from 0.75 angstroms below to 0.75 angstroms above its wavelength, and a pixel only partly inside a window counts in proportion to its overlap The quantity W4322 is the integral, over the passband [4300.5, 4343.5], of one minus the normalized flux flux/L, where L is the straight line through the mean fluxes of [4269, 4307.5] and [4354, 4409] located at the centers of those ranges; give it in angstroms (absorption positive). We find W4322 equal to 1.0 angstroms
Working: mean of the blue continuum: 24.1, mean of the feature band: 25.2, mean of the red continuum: 28.6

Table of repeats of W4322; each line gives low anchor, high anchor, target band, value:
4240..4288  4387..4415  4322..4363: 0.5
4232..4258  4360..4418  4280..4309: 4.1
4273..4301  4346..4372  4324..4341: 0.7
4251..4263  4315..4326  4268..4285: 1.0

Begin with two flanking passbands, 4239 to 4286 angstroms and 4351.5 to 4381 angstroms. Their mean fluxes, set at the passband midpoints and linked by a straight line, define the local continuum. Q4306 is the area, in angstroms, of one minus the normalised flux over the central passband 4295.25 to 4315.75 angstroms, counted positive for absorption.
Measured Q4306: 3.2 angstroms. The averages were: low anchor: 26.5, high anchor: 29.2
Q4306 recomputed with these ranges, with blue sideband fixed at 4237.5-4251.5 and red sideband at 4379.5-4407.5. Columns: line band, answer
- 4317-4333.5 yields -0.1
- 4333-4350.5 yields 2.0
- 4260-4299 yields 3.5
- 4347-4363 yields -0.3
